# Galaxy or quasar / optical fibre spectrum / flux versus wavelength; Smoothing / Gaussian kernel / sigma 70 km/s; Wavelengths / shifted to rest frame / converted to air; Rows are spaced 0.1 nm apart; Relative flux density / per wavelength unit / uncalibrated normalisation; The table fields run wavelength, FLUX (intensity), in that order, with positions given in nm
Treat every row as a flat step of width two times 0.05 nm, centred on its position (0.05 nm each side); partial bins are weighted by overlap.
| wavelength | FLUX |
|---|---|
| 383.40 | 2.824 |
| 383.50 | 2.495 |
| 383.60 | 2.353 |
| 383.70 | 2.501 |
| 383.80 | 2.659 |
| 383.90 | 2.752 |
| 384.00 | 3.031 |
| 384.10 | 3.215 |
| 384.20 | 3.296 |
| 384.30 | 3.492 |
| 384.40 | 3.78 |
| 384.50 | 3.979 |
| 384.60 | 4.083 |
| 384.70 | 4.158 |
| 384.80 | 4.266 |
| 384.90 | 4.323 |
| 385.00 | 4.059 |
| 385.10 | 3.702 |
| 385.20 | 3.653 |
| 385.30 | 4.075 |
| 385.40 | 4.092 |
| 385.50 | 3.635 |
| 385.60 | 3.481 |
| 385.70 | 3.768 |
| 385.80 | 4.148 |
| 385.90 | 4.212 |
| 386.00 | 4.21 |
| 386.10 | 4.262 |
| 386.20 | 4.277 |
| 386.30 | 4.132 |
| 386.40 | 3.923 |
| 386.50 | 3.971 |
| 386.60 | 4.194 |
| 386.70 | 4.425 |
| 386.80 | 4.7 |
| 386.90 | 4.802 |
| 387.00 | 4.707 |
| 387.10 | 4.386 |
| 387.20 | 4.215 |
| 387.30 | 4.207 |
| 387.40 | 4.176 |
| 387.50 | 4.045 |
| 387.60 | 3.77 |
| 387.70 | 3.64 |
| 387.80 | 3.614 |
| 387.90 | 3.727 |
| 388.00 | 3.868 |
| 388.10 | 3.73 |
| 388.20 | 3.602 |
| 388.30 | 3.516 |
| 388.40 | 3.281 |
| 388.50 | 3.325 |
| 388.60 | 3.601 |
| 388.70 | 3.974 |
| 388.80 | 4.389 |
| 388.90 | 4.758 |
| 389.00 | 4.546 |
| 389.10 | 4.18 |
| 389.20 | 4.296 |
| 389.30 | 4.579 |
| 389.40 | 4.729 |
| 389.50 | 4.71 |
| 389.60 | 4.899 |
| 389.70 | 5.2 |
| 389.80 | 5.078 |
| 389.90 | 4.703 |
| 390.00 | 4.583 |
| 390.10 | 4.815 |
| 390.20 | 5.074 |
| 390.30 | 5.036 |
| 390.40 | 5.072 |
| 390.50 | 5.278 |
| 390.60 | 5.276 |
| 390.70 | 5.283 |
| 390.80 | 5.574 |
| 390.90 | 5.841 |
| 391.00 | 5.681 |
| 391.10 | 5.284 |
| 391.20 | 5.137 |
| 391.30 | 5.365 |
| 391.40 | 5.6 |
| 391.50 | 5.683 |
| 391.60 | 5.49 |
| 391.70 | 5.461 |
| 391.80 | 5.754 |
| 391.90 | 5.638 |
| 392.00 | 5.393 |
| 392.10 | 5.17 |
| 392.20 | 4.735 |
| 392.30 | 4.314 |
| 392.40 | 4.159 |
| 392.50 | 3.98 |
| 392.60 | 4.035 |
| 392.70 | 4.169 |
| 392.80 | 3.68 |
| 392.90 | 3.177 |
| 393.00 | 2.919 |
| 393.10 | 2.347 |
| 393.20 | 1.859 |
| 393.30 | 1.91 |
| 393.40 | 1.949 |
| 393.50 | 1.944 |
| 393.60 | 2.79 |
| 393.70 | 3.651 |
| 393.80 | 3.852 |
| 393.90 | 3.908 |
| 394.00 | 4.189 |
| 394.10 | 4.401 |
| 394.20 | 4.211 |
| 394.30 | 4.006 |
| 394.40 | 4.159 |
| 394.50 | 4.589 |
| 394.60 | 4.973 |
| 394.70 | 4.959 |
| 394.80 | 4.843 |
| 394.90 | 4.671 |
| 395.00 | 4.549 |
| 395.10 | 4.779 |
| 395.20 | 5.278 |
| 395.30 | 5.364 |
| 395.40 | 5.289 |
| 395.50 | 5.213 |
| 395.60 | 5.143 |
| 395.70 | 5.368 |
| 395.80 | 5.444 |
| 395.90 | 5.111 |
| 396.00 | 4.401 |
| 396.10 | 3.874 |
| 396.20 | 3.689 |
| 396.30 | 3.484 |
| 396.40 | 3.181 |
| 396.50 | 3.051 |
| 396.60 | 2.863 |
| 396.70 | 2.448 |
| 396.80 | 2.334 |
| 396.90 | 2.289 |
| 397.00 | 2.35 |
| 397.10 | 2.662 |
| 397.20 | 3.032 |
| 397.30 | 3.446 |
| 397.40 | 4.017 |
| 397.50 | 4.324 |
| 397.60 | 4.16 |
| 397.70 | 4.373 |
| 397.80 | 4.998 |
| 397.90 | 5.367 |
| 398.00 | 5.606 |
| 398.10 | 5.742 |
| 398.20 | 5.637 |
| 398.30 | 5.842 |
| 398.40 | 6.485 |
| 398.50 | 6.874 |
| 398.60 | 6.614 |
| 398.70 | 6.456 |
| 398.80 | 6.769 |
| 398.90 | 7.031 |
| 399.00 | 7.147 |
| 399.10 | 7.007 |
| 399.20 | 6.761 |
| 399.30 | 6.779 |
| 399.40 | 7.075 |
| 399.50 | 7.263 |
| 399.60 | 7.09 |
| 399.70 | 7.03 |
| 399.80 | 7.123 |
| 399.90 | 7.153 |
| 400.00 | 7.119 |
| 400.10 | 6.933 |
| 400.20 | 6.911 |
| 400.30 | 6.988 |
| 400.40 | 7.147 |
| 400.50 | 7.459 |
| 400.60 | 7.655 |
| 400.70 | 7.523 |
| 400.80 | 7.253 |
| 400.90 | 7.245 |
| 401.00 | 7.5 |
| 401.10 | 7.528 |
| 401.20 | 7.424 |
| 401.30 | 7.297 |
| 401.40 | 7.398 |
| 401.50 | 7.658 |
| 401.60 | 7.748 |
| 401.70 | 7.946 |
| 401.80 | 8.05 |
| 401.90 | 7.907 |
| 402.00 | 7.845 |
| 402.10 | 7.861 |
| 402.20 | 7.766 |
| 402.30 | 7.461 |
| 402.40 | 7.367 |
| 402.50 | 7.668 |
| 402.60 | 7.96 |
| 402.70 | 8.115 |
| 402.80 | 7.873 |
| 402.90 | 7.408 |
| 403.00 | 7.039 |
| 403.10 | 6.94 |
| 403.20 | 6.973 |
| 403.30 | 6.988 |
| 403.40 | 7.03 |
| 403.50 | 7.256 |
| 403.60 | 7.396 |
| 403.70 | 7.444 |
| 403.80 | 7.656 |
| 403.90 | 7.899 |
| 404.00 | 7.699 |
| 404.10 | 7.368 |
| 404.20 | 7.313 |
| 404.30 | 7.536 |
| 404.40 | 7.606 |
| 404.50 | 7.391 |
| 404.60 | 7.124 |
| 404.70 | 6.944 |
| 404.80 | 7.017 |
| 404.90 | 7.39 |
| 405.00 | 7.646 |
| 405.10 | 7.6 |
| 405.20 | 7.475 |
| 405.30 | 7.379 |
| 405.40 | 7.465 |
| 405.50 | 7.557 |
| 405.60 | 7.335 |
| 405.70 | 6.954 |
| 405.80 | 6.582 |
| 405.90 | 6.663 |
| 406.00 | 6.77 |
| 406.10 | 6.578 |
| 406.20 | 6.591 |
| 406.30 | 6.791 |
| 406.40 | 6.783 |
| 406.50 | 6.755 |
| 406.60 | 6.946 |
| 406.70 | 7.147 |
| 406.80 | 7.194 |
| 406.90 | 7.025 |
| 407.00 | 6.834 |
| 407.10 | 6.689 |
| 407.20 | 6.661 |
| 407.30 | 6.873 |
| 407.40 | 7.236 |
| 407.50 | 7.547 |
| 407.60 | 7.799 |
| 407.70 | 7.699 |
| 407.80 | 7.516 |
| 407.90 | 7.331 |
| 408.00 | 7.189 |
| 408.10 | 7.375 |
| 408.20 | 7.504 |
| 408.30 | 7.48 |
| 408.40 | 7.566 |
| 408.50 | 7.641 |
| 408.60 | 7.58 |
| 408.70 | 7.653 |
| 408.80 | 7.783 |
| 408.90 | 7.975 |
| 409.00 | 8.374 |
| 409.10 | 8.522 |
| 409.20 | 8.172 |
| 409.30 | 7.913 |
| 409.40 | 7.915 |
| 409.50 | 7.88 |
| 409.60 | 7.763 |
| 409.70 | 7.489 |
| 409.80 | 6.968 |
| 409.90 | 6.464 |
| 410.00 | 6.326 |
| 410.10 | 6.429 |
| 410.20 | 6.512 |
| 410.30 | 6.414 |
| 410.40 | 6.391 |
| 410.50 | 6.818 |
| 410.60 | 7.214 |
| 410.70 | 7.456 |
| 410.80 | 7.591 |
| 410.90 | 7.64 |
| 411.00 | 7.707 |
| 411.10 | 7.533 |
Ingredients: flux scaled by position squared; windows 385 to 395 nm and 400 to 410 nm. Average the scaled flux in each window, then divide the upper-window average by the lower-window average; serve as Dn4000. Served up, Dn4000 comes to 1.85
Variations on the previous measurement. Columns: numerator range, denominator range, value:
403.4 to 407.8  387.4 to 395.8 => 1.75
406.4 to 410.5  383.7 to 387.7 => 2.08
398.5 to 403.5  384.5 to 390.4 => 1.86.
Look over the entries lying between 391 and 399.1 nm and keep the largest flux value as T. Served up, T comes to 7.147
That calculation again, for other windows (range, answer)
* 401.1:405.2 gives 8.115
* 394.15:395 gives 4.973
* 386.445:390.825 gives 5.574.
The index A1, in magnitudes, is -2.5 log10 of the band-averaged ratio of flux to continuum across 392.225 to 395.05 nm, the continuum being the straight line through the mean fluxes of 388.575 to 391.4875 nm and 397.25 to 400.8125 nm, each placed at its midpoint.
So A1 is 0.42 mag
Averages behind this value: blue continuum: 4.94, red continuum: 6.36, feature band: 3.73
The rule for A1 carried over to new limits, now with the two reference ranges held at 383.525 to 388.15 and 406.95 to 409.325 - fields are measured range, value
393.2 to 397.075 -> 0.34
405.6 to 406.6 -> 0.07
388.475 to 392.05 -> -0.09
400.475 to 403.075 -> -0.17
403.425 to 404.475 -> -0.10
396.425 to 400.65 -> 0.08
